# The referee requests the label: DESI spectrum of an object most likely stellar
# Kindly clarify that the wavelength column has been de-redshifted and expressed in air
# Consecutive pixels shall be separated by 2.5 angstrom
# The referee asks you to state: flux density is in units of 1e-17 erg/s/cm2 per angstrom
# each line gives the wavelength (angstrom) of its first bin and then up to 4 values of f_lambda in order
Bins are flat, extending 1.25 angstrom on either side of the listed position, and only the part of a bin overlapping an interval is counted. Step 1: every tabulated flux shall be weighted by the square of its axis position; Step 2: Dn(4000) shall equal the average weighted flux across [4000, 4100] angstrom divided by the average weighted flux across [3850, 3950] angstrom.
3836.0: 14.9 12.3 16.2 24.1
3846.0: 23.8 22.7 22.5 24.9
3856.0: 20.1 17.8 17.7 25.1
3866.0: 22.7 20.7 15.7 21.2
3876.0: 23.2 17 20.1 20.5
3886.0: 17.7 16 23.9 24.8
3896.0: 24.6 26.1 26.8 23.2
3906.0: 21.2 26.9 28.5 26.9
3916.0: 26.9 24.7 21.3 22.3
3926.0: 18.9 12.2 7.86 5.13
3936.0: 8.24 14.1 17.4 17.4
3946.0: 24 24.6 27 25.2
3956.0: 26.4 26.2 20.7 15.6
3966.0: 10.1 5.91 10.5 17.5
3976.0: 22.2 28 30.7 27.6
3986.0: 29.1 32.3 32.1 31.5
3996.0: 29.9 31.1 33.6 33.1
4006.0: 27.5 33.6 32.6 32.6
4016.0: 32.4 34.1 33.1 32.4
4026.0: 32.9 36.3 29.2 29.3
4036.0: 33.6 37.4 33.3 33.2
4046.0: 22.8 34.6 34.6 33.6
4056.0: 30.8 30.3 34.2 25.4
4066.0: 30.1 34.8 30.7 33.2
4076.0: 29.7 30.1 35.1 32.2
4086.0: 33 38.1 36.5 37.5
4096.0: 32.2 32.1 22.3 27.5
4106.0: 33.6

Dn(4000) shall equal 1.71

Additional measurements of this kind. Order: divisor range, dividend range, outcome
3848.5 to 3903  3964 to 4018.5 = 1.33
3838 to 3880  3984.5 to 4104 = 1.71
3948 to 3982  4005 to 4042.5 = 1.64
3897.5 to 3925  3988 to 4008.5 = 1.32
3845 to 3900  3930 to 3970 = 0.84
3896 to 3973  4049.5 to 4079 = 1.70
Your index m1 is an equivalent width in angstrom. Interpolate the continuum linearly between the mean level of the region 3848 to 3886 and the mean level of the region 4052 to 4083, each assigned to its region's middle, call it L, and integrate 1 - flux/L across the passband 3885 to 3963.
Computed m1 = 8.2 angstrom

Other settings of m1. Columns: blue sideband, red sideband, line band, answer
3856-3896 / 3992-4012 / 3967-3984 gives 5.5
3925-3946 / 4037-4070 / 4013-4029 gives -3.9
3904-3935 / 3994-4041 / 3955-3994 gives 6.6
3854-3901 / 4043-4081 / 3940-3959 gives 1.2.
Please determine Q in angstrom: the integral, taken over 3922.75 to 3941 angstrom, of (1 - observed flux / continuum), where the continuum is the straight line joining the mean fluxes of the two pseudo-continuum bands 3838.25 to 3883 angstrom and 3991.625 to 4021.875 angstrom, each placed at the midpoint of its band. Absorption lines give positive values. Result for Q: 9.4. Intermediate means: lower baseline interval 20.6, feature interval 12.7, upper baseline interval 32.1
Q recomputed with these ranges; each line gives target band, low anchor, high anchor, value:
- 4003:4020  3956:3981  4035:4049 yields -3.61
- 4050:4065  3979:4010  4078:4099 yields 0.80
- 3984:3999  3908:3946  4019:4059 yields -2.42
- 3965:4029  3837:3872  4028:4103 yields 0.81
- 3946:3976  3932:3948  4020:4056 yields -2.28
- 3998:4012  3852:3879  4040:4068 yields -1.70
